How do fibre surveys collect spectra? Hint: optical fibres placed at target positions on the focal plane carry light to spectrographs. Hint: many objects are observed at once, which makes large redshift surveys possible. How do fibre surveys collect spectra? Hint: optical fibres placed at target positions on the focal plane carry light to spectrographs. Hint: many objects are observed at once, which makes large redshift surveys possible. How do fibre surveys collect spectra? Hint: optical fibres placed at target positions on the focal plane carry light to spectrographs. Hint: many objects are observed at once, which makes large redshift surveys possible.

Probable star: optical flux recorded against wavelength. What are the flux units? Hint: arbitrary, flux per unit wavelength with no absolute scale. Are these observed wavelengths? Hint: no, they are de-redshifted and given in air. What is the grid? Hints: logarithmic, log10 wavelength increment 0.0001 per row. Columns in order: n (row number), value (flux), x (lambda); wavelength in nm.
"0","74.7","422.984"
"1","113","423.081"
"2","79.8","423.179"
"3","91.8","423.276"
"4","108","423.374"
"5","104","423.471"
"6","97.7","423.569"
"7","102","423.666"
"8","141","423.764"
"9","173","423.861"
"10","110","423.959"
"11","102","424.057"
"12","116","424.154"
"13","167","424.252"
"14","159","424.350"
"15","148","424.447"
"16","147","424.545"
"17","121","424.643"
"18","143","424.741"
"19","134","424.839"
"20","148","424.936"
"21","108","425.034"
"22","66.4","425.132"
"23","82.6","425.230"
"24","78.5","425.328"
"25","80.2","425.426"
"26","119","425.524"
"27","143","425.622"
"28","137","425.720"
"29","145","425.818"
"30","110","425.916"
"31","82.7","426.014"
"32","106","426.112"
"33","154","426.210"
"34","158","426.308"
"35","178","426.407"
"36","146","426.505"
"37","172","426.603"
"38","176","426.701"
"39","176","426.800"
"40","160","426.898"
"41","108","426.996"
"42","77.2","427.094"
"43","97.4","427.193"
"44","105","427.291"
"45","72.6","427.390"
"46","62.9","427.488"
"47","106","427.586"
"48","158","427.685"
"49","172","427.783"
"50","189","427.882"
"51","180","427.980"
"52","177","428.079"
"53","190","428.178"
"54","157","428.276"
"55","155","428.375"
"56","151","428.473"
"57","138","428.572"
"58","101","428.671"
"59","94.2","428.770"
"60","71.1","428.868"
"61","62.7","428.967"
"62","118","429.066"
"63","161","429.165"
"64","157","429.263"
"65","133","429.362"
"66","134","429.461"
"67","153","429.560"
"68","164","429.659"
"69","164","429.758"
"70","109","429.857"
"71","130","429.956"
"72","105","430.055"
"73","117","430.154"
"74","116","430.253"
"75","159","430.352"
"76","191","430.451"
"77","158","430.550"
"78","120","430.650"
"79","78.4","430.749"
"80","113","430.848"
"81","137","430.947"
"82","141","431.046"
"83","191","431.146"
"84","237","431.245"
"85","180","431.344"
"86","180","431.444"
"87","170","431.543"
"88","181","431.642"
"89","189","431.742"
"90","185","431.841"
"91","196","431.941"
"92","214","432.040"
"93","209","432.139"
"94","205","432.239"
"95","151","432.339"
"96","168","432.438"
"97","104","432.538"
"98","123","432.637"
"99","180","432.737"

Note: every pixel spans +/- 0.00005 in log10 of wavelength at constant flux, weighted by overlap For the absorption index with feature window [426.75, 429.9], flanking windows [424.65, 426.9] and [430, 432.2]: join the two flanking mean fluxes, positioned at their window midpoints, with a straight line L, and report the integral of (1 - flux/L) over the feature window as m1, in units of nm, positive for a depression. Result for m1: 0.27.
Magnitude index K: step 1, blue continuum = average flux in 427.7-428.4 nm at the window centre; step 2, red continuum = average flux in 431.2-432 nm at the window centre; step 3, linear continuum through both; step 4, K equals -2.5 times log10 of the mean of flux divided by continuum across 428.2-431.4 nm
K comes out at 0.30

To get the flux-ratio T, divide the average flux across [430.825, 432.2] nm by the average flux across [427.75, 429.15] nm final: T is 1.3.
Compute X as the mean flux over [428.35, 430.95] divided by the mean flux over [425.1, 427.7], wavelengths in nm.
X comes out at 1.1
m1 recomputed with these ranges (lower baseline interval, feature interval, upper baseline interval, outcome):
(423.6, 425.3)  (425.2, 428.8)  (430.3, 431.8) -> 0.195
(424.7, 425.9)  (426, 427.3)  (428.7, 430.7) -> -0.196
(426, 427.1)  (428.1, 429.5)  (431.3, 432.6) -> 0.247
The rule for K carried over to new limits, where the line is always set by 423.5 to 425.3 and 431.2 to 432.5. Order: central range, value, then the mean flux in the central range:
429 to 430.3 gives 0.25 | 135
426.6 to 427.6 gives 0.25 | 117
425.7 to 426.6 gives 0.02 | 137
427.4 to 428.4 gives 0.03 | 152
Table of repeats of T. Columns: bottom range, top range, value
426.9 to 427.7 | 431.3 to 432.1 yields 1.88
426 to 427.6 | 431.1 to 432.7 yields 1.42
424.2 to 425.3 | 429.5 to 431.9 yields 1.19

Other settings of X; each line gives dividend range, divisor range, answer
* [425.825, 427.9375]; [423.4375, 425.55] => 1.10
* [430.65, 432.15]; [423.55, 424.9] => 1.28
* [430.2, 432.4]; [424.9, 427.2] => 1.34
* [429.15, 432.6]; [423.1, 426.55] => 1.28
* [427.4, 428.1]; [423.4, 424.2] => 1.22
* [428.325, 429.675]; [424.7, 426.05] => 1.13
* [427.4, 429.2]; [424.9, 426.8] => 1.06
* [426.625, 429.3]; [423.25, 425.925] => 1.09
